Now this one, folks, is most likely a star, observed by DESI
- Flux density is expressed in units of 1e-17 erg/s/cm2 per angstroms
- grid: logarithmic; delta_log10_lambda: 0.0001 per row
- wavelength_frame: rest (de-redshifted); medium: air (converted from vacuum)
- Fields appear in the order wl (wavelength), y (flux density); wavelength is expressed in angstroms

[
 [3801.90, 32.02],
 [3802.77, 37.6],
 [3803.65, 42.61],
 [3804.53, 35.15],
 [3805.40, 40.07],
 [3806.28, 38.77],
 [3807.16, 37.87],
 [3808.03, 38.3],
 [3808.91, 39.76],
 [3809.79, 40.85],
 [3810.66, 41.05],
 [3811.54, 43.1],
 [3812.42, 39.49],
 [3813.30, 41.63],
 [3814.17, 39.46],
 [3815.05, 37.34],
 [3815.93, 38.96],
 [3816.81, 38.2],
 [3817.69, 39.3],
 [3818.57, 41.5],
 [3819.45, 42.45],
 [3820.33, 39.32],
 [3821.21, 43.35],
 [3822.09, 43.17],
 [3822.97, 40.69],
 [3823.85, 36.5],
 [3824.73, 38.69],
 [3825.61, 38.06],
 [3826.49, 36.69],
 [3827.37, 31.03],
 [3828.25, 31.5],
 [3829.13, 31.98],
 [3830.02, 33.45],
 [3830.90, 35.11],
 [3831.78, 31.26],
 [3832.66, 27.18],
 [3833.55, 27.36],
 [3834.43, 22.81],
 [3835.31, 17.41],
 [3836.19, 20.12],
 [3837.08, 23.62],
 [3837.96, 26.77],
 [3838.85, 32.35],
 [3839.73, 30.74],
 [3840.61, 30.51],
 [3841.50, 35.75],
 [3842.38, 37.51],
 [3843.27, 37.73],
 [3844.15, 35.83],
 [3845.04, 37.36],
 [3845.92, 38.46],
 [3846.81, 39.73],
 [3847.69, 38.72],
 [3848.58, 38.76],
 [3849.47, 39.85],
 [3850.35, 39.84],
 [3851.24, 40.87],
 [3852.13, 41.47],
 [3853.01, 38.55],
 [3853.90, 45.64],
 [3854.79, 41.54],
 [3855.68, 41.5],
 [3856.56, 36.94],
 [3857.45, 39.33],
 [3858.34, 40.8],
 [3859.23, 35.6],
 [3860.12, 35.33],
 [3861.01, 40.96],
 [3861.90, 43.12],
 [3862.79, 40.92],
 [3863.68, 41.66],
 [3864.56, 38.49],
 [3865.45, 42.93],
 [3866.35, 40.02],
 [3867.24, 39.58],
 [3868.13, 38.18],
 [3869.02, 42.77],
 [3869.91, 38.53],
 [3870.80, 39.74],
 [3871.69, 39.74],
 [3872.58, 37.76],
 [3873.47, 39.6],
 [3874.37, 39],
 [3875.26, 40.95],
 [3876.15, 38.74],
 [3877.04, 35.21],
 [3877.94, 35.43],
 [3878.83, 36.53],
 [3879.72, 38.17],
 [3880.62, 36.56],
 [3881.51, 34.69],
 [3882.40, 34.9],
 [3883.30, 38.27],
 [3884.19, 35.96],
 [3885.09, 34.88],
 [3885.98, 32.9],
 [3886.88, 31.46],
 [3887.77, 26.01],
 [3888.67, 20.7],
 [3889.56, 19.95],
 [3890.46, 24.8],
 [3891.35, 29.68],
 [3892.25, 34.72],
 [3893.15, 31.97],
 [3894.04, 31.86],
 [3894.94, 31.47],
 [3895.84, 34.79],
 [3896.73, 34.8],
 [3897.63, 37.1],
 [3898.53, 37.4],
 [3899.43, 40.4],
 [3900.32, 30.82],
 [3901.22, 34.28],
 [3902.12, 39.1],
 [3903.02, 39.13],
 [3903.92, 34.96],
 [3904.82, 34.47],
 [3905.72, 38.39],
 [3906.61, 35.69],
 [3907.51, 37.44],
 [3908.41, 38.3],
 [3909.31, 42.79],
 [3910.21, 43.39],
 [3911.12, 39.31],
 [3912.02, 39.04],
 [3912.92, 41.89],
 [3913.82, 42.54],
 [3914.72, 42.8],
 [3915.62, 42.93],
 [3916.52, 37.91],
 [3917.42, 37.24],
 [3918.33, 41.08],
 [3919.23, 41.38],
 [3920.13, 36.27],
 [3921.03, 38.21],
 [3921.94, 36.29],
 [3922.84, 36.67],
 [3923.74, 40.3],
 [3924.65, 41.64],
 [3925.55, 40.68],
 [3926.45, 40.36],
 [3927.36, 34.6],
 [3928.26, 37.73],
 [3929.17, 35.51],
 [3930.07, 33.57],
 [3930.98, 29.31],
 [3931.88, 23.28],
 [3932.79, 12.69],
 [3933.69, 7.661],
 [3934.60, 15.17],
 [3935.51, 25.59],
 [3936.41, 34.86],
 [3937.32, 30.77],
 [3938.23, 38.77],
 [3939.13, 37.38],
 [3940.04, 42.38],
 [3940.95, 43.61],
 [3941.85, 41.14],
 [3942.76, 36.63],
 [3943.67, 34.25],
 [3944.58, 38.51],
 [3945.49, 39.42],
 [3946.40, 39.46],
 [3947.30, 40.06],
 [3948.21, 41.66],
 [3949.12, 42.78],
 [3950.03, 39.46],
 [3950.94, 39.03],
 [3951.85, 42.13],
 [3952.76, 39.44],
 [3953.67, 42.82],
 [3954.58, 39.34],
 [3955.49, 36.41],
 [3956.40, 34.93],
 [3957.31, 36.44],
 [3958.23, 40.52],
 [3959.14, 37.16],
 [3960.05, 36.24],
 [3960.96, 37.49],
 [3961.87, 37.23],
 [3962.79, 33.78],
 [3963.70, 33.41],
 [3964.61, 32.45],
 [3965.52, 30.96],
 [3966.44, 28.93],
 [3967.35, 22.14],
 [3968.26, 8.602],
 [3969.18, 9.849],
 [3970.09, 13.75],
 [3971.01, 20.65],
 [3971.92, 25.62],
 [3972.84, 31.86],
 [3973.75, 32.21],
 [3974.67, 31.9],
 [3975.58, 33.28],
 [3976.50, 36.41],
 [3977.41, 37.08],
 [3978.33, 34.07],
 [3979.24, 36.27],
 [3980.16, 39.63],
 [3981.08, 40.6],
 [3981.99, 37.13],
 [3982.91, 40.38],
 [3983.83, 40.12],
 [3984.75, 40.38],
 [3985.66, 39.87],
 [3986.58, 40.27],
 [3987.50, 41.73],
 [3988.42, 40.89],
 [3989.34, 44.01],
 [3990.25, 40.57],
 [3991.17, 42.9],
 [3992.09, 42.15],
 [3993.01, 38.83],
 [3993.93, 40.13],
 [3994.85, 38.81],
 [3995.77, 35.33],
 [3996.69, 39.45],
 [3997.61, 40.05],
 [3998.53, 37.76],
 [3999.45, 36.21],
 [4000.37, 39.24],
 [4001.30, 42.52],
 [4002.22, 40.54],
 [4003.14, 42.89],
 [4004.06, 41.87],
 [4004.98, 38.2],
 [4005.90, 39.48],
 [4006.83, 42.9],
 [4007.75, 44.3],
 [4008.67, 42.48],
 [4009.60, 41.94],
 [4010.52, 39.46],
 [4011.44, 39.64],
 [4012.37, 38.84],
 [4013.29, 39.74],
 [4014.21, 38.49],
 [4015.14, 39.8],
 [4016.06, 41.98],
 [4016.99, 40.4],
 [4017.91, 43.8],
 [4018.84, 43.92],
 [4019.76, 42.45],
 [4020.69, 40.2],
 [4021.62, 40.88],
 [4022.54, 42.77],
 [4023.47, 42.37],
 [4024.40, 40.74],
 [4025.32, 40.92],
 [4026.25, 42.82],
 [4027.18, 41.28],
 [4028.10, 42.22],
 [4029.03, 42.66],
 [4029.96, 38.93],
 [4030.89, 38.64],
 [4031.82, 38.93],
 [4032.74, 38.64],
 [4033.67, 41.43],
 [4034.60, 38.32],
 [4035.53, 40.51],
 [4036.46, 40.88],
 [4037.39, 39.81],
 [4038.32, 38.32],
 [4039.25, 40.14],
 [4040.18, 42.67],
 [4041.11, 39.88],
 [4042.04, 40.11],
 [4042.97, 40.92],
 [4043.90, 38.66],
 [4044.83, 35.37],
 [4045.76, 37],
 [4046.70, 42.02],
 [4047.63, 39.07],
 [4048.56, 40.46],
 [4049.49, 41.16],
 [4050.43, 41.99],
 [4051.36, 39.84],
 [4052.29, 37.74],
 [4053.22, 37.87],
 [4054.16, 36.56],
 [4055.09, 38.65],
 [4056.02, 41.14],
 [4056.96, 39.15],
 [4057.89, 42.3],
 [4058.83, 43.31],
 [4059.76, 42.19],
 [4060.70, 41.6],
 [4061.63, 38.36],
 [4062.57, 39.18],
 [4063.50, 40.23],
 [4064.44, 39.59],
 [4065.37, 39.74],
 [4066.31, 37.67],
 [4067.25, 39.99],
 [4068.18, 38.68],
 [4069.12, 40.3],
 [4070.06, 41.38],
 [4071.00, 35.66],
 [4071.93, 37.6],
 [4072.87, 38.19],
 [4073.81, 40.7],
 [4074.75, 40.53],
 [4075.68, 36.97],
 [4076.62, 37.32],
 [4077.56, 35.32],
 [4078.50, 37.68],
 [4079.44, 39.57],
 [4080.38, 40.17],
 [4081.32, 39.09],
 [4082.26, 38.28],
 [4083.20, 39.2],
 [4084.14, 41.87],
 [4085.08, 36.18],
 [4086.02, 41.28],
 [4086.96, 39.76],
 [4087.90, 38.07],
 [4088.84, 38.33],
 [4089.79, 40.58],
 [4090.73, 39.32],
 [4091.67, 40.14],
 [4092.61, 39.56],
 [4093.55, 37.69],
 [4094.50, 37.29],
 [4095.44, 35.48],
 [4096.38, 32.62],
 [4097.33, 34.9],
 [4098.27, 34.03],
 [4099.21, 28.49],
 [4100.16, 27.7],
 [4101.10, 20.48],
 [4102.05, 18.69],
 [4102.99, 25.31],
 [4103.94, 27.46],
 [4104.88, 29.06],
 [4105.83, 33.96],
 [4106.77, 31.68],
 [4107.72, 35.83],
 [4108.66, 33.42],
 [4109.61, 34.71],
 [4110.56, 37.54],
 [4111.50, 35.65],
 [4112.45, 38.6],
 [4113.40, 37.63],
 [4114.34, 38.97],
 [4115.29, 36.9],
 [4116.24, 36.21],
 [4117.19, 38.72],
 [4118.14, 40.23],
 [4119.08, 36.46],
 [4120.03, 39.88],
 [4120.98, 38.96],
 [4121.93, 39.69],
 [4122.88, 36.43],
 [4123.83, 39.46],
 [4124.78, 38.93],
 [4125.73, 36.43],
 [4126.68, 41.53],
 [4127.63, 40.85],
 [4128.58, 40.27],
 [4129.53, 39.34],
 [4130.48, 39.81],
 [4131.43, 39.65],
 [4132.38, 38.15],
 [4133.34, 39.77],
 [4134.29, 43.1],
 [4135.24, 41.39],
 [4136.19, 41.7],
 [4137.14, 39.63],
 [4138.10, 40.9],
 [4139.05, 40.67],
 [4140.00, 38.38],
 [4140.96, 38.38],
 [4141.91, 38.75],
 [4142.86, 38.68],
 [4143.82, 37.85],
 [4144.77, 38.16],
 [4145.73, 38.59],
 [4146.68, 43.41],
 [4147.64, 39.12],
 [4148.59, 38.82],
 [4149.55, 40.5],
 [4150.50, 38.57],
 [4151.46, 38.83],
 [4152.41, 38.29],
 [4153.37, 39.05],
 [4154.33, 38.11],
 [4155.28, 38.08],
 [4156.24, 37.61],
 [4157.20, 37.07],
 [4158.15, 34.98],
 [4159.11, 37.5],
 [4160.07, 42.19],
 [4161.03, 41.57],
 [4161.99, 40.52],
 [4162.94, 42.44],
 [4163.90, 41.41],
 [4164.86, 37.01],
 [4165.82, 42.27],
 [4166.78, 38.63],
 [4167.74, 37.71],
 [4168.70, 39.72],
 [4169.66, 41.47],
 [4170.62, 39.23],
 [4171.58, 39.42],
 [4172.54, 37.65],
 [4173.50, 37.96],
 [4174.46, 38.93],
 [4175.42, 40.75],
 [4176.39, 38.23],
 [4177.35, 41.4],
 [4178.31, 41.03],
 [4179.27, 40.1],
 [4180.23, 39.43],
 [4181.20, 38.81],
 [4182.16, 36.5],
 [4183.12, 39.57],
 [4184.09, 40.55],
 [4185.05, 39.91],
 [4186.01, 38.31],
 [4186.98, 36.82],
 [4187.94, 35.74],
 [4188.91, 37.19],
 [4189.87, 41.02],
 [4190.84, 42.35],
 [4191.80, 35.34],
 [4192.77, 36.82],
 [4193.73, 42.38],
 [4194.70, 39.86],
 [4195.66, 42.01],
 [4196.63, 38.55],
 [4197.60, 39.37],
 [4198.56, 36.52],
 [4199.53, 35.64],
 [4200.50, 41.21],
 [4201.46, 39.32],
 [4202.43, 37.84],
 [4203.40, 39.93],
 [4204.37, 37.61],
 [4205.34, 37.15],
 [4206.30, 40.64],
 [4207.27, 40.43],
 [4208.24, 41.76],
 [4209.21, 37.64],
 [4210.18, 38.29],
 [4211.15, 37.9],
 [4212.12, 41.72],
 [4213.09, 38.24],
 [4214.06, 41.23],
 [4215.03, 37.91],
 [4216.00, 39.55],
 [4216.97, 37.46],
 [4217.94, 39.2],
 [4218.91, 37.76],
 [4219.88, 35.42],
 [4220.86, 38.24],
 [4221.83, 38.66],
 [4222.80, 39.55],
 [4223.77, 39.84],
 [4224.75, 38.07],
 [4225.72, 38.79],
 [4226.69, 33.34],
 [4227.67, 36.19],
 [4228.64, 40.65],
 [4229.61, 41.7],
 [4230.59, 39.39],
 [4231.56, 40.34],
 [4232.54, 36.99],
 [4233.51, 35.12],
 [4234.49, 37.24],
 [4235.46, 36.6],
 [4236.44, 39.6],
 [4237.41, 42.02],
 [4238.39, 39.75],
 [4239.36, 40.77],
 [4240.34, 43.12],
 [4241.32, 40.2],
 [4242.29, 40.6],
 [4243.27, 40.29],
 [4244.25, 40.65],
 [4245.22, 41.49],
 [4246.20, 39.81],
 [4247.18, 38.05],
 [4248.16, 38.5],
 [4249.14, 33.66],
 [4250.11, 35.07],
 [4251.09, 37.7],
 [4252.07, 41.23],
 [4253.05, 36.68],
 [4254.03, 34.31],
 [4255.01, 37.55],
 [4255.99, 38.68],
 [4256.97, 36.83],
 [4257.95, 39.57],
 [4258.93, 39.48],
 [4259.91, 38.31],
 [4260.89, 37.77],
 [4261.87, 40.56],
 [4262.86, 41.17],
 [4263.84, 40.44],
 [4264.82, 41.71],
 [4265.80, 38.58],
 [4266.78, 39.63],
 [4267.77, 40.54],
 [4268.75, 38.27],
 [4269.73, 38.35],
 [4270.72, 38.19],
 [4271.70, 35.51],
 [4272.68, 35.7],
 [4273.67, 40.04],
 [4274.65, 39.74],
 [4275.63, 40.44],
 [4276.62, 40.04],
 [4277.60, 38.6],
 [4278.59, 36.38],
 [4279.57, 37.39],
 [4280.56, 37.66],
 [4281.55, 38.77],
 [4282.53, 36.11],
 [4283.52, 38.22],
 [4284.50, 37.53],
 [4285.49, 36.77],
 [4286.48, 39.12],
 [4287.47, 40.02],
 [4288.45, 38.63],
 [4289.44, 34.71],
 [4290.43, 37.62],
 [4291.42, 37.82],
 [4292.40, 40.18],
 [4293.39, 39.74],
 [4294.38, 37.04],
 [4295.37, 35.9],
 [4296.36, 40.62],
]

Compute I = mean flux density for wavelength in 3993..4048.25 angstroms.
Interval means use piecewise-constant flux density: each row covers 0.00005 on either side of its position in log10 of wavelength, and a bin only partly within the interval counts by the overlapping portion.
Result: 40.3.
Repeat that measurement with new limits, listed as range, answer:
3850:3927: 37.5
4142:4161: 38.8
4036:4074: 39.7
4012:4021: 41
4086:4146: 36.8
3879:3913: 34.7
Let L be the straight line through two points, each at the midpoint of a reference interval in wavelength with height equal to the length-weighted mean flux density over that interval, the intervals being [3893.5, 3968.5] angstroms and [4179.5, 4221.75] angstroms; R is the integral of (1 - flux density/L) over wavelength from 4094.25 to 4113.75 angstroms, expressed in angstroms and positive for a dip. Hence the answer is 3.1 angstroms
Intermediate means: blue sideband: 36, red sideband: 38.8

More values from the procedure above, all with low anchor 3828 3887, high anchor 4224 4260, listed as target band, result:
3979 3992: -1.2 angstroms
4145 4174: -0.9 angstroms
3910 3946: 0.9 angstroms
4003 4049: -4.1 angstroms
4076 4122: 2.4 angstroms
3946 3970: 1.6 angstroms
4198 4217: -0.3 angstroms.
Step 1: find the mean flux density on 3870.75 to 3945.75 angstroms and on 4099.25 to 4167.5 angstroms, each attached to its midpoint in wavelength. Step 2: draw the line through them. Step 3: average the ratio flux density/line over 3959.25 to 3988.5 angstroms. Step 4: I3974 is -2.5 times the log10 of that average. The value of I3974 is 0.11 mag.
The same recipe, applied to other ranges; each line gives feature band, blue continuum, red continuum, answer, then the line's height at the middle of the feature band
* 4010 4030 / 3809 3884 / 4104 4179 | -0.09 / 38.1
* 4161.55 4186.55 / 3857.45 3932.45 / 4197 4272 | -0.03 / 38.4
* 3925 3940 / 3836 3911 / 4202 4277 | 0.21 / 36.8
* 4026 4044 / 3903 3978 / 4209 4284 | -0.12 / 36.1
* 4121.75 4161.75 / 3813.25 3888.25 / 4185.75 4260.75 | -0.03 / 38.3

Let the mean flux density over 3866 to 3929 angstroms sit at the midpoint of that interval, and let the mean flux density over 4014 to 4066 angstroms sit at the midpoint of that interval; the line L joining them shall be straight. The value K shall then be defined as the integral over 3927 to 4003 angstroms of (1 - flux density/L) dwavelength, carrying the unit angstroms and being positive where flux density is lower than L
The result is 6.7 angstroms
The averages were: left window 36.8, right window 40.3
